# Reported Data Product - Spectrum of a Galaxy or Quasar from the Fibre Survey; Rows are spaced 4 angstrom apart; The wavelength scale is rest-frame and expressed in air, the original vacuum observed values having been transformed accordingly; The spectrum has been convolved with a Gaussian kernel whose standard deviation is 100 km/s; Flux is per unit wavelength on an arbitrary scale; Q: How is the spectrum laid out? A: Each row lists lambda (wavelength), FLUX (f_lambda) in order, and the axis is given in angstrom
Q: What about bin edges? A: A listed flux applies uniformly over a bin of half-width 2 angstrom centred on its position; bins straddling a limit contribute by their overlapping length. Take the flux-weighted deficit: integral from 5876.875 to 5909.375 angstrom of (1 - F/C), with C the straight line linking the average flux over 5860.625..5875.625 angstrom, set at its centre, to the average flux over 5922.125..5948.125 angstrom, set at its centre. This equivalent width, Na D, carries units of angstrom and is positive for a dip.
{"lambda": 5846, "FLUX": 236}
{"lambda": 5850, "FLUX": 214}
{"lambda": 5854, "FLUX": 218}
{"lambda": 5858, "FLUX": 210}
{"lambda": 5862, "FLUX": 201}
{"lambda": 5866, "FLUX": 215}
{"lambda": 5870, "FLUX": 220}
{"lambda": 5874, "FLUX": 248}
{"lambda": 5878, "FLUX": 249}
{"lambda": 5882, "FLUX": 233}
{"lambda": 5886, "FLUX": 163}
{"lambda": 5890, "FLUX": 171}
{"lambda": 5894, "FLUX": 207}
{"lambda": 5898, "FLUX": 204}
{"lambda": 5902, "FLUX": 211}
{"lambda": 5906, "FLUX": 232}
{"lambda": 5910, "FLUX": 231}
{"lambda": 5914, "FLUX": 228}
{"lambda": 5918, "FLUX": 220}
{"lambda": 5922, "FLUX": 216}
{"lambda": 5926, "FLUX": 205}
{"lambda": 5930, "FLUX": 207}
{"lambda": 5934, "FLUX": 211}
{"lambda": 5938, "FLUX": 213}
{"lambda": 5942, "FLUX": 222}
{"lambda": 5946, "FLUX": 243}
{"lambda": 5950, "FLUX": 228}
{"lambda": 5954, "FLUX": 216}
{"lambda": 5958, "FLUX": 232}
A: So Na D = 1.6 angstrom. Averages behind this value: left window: 221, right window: 217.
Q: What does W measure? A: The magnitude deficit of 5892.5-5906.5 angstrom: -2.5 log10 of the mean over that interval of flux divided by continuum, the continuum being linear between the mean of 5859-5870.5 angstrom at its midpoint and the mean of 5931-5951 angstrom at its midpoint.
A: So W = 0.022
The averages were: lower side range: 211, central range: 212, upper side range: 222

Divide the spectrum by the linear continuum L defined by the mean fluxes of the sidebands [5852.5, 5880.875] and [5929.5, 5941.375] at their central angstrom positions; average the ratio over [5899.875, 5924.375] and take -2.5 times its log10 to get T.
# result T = -0.03 mag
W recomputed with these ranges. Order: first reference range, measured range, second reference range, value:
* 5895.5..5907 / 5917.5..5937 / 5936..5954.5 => 0.05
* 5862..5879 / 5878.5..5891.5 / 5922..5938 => 0.14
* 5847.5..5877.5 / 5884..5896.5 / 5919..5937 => 0.19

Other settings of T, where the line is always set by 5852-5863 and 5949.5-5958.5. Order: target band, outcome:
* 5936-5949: -0.019 mag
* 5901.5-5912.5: -0.046 mag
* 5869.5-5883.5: -0.127 mag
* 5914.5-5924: -0.003 mag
